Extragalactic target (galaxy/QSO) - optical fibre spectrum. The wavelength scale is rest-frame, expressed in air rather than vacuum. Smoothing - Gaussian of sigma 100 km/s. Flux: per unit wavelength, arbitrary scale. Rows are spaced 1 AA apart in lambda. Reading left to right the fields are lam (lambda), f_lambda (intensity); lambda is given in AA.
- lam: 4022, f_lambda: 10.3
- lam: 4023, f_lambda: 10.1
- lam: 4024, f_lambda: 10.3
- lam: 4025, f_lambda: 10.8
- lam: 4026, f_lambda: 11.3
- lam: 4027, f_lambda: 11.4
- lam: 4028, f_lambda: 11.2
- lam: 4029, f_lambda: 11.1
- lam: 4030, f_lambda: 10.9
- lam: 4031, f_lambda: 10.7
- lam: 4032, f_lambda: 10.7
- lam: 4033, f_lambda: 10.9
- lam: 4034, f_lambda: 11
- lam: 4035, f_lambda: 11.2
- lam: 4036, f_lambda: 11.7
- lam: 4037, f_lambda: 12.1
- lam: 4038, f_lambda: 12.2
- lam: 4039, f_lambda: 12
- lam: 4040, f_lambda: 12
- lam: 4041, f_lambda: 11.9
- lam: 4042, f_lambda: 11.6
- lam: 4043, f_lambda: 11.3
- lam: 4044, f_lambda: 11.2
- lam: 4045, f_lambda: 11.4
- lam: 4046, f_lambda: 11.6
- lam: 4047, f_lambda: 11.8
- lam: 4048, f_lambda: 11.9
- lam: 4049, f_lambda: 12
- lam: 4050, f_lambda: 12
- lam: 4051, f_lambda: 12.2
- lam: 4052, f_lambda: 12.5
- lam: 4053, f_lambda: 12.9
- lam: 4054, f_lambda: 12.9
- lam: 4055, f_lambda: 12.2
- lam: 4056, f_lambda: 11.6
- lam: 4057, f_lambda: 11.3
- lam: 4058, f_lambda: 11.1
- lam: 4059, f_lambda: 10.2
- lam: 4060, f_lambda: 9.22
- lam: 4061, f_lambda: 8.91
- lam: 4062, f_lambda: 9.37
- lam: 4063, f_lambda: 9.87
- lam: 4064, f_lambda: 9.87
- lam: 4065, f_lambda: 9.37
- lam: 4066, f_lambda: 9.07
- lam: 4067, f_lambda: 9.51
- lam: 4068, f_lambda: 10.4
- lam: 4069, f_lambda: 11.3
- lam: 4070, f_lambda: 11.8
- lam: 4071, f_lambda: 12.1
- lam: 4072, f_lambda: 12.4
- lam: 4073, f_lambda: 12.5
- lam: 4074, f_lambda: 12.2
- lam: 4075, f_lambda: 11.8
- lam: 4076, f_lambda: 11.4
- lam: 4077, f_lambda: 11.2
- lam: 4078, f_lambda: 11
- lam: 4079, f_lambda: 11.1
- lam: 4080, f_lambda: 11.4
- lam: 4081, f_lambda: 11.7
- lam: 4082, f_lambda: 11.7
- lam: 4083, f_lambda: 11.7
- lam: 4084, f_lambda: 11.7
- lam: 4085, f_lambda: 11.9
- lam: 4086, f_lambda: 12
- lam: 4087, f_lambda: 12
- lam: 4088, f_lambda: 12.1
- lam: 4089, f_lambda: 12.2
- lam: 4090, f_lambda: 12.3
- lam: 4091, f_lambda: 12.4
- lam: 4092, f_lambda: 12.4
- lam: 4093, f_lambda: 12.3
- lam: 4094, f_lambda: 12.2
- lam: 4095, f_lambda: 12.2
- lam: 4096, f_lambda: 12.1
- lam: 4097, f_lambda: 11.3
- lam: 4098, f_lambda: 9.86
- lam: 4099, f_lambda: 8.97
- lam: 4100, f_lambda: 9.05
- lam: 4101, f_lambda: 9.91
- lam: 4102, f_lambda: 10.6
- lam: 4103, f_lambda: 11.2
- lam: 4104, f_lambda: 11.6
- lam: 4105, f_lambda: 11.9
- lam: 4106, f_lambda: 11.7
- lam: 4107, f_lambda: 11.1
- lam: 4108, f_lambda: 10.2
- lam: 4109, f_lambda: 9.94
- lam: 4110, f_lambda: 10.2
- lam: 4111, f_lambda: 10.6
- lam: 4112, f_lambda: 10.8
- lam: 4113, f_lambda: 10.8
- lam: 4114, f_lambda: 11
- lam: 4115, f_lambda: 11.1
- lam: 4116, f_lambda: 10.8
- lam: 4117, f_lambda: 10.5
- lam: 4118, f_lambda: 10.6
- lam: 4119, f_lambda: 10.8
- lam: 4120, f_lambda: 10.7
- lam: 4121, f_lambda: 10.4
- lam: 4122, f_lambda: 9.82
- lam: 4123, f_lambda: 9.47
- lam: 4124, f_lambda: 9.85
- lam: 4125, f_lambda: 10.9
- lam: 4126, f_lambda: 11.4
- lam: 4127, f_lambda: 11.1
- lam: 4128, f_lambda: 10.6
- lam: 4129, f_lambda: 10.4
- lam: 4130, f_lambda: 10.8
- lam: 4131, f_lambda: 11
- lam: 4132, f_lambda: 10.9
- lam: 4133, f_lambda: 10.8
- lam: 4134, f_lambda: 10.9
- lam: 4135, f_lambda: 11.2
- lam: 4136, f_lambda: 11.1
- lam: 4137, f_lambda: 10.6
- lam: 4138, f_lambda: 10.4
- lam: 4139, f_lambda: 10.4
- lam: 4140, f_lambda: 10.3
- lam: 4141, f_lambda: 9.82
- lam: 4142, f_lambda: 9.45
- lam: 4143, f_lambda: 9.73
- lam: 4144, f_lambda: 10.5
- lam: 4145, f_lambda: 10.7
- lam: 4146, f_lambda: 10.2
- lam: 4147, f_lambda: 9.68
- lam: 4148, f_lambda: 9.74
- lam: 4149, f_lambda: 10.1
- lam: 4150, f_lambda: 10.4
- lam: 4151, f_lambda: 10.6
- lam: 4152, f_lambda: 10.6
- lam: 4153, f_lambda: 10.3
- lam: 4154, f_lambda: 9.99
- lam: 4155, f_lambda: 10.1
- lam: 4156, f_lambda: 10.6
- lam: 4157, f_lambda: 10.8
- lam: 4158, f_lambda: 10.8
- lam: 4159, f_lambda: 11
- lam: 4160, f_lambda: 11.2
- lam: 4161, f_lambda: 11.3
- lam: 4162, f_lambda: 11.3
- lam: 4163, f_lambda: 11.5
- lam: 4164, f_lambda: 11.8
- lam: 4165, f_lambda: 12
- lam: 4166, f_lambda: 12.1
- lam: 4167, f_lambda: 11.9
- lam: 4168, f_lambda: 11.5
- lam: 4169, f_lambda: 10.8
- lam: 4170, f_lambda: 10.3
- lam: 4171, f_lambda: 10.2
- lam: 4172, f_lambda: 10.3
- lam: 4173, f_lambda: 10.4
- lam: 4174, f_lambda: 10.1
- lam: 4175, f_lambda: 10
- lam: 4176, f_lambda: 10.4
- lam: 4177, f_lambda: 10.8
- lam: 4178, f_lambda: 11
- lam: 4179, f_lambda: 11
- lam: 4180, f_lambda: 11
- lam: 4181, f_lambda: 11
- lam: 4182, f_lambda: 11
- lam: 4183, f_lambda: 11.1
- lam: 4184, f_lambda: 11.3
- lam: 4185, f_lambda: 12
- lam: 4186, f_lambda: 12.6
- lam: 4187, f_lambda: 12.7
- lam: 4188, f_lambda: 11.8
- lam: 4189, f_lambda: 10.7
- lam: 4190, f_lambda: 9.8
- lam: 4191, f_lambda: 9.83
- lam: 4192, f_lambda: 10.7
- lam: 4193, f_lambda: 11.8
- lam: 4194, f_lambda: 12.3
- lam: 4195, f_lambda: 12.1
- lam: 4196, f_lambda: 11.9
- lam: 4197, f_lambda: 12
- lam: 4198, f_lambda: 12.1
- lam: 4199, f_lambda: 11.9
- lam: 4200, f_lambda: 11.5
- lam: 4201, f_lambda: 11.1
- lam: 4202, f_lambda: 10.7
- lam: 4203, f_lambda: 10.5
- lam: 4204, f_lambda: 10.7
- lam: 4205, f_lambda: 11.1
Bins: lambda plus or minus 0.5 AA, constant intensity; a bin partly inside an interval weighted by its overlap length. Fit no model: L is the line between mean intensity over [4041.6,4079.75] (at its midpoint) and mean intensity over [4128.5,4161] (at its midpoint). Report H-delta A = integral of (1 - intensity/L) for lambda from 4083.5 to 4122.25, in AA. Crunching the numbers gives -0.9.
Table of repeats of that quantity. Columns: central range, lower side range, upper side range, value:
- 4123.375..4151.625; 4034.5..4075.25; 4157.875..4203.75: 1.9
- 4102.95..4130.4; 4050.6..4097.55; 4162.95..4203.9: 1.5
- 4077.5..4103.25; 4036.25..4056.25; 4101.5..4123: -0.6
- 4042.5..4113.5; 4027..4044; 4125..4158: -1.4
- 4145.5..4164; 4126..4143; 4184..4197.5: 0.6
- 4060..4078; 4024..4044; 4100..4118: 0.5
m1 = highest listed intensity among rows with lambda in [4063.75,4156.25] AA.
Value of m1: 12.5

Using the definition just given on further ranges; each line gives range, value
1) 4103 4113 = 11.9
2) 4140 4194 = 12.7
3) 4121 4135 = 11.4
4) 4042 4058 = 12.9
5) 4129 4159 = 11.2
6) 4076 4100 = 12.4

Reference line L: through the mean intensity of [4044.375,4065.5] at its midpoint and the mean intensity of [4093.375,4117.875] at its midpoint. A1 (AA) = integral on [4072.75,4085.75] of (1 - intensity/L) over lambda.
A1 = -0.75 AA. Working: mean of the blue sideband 11.2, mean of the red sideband 10.8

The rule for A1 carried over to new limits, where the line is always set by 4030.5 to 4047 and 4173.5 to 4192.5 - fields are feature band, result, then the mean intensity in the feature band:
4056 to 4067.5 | 1.5 AA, 9.88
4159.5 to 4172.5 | -0.2 AA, 11.2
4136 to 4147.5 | 1.0 AA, 10.2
